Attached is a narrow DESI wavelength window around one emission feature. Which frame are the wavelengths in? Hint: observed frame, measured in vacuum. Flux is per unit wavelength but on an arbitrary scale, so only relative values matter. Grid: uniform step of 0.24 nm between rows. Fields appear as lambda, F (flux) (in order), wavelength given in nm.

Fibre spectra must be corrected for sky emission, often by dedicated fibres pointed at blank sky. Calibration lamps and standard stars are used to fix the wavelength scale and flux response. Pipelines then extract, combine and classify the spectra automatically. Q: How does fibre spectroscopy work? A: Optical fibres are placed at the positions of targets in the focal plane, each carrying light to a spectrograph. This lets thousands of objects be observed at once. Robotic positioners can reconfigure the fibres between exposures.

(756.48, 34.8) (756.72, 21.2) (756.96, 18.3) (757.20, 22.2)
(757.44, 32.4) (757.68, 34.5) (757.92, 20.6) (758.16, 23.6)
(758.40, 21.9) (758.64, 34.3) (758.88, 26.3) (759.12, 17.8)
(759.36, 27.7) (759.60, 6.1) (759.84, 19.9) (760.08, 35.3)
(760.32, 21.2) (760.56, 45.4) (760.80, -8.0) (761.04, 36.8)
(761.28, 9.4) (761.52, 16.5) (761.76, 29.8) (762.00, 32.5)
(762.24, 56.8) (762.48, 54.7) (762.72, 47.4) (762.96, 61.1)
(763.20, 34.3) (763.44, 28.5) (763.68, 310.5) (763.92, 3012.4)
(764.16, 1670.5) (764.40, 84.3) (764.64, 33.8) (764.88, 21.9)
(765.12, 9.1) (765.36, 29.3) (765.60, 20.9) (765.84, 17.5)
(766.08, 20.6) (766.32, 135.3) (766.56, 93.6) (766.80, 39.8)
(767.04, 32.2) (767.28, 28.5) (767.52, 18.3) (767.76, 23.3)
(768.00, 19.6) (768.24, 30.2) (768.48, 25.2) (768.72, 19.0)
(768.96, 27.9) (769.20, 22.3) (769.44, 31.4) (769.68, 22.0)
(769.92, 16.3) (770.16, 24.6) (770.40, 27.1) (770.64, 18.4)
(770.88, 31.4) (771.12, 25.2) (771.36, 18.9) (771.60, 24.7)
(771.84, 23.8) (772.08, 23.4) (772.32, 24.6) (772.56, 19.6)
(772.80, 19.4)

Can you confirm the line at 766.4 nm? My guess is [N II] 6583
